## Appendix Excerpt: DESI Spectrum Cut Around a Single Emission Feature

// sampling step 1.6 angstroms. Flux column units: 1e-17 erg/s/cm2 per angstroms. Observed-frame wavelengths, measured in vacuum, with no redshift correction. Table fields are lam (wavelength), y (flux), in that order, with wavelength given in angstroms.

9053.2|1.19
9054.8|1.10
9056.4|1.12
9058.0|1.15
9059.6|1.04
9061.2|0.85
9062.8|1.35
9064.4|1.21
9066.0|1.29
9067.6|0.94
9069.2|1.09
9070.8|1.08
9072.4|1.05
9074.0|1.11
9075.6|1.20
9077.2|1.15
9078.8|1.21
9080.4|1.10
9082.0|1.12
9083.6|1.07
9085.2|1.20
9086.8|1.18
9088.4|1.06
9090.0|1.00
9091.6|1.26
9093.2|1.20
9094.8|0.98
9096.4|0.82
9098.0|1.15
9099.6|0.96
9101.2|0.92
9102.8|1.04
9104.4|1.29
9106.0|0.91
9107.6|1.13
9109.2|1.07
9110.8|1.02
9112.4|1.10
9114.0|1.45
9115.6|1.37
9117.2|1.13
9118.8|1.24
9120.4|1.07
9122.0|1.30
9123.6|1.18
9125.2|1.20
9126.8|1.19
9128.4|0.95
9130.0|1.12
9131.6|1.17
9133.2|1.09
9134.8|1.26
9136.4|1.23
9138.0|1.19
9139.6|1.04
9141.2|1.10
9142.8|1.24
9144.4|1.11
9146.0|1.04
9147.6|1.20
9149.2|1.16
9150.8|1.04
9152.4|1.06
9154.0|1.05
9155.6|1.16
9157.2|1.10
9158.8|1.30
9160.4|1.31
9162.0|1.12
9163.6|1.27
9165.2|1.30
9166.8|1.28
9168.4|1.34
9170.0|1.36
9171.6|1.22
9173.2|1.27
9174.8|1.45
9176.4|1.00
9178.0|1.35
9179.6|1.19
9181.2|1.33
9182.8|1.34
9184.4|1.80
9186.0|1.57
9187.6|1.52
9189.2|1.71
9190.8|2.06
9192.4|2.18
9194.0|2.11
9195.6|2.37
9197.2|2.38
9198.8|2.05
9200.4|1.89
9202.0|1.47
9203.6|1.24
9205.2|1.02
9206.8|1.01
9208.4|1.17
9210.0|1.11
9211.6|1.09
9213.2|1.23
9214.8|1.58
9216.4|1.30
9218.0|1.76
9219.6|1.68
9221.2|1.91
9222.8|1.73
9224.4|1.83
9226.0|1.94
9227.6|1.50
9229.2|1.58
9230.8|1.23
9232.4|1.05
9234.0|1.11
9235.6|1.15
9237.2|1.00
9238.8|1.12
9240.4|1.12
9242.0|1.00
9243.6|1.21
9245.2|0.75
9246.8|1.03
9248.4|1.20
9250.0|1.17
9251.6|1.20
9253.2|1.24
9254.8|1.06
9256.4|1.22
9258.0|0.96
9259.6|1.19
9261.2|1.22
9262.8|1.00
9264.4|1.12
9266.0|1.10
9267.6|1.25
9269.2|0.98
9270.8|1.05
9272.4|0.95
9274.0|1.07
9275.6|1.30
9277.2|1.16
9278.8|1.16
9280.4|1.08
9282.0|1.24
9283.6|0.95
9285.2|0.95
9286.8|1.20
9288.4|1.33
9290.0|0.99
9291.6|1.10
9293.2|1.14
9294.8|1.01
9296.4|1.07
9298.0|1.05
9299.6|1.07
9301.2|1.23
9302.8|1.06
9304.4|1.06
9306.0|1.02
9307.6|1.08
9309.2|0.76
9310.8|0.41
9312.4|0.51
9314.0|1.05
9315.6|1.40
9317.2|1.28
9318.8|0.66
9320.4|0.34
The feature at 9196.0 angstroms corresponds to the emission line H-alpha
